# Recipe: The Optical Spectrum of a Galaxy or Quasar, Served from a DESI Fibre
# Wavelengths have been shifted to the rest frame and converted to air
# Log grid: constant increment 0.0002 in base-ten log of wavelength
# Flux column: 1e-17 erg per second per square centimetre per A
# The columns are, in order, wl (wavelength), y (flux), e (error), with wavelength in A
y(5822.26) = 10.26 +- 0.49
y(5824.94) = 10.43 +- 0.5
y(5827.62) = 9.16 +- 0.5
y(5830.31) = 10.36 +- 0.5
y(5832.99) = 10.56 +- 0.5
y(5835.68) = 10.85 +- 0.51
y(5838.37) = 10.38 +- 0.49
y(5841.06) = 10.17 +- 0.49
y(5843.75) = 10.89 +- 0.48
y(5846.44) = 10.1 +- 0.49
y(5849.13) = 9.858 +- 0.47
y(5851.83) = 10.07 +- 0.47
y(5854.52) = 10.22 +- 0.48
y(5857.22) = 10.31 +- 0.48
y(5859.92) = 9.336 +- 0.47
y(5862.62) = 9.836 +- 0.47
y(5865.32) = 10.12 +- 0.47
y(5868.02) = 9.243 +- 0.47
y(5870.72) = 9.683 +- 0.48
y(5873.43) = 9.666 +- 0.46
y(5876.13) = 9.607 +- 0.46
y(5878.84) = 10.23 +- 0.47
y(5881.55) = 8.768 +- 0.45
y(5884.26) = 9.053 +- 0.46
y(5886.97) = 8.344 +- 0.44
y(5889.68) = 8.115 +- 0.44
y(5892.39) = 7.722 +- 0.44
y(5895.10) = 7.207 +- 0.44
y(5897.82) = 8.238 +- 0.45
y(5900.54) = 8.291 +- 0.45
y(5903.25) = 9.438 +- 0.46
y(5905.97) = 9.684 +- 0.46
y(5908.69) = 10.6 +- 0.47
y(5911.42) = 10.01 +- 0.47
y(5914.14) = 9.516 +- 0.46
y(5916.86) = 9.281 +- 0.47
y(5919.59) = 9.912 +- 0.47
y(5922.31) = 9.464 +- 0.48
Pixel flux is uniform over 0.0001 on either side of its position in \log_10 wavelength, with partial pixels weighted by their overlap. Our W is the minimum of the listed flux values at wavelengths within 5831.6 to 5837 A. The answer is 10.56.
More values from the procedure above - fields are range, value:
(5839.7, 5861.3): 9.336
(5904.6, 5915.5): 9.516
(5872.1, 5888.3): 8.344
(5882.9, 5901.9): 7.207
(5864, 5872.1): 9.243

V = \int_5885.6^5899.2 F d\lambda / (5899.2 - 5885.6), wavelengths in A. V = 7.93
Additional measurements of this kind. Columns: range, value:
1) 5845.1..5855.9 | 10.1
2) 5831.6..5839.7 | 10.6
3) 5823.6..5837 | 10.3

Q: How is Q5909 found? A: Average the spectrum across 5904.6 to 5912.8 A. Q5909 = 10.1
